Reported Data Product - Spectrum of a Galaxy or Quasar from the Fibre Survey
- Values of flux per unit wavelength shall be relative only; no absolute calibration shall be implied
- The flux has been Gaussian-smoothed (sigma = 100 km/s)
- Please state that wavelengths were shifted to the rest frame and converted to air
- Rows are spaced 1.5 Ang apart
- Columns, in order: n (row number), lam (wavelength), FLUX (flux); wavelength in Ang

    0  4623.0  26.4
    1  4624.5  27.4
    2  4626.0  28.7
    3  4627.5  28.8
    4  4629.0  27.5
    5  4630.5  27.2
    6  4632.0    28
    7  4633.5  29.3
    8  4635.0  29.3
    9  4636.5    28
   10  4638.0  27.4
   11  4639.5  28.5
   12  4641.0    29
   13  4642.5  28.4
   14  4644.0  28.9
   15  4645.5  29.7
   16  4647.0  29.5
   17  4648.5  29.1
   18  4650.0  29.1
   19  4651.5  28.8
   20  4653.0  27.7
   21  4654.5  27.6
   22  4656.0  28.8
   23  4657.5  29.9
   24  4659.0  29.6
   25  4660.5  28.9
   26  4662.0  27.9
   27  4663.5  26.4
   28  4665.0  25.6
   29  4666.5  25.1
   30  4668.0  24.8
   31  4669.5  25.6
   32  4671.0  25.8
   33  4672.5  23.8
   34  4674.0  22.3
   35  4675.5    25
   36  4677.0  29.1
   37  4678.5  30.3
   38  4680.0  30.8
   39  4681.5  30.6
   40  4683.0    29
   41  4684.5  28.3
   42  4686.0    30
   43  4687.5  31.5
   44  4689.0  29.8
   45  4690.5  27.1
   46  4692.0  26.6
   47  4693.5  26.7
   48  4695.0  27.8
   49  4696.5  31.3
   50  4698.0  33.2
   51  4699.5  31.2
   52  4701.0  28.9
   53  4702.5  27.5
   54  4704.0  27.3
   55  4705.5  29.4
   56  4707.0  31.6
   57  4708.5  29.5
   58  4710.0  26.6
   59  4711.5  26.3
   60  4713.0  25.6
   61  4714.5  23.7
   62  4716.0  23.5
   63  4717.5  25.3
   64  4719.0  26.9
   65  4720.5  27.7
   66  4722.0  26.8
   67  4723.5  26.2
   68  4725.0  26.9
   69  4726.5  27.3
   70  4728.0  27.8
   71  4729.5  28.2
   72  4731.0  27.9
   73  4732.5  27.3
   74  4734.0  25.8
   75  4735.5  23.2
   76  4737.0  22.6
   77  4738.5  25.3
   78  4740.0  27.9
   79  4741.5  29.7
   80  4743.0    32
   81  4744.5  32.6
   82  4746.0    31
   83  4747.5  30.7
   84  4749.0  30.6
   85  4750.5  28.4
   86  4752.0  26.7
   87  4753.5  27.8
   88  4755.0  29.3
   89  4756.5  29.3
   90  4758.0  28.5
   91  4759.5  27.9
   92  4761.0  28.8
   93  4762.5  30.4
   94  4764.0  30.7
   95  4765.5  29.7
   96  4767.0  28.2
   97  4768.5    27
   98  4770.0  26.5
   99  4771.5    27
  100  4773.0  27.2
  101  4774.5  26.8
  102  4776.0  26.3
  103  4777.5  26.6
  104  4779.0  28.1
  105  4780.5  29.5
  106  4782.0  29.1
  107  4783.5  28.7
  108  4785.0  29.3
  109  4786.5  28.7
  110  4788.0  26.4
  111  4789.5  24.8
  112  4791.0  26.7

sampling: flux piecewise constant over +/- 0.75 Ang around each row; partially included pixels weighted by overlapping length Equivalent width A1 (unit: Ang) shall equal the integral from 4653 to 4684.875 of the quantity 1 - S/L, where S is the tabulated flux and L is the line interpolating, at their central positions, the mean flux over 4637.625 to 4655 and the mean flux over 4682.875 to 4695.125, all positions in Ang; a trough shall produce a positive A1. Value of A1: 1.4 Ang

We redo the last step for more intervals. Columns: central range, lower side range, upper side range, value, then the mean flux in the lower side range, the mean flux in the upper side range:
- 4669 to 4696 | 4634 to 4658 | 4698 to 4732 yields 0.2 Ang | 28.7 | 27.5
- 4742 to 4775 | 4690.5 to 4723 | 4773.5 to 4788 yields -1.2 Ang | 27.8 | 28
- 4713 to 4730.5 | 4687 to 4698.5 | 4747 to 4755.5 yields 1.6 Ang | 29.1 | 28.9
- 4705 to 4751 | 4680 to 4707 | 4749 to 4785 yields 2.0 Ang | 29.3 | 28.3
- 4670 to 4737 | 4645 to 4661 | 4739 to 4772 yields 3.3 Ang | 29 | 29.1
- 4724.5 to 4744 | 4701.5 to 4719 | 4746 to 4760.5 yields 0.6 Ang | 27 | 28.9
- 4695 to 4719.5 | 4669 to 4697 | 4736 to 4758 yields 0.2 Ang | 28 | 28.8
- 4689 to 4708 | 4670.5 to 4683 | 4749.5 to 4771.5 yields -1.0 Ang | 27.3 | 28.5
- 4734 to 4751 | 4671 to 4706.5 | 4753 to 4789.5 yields -0.1 Ang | 28.5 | 28.2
